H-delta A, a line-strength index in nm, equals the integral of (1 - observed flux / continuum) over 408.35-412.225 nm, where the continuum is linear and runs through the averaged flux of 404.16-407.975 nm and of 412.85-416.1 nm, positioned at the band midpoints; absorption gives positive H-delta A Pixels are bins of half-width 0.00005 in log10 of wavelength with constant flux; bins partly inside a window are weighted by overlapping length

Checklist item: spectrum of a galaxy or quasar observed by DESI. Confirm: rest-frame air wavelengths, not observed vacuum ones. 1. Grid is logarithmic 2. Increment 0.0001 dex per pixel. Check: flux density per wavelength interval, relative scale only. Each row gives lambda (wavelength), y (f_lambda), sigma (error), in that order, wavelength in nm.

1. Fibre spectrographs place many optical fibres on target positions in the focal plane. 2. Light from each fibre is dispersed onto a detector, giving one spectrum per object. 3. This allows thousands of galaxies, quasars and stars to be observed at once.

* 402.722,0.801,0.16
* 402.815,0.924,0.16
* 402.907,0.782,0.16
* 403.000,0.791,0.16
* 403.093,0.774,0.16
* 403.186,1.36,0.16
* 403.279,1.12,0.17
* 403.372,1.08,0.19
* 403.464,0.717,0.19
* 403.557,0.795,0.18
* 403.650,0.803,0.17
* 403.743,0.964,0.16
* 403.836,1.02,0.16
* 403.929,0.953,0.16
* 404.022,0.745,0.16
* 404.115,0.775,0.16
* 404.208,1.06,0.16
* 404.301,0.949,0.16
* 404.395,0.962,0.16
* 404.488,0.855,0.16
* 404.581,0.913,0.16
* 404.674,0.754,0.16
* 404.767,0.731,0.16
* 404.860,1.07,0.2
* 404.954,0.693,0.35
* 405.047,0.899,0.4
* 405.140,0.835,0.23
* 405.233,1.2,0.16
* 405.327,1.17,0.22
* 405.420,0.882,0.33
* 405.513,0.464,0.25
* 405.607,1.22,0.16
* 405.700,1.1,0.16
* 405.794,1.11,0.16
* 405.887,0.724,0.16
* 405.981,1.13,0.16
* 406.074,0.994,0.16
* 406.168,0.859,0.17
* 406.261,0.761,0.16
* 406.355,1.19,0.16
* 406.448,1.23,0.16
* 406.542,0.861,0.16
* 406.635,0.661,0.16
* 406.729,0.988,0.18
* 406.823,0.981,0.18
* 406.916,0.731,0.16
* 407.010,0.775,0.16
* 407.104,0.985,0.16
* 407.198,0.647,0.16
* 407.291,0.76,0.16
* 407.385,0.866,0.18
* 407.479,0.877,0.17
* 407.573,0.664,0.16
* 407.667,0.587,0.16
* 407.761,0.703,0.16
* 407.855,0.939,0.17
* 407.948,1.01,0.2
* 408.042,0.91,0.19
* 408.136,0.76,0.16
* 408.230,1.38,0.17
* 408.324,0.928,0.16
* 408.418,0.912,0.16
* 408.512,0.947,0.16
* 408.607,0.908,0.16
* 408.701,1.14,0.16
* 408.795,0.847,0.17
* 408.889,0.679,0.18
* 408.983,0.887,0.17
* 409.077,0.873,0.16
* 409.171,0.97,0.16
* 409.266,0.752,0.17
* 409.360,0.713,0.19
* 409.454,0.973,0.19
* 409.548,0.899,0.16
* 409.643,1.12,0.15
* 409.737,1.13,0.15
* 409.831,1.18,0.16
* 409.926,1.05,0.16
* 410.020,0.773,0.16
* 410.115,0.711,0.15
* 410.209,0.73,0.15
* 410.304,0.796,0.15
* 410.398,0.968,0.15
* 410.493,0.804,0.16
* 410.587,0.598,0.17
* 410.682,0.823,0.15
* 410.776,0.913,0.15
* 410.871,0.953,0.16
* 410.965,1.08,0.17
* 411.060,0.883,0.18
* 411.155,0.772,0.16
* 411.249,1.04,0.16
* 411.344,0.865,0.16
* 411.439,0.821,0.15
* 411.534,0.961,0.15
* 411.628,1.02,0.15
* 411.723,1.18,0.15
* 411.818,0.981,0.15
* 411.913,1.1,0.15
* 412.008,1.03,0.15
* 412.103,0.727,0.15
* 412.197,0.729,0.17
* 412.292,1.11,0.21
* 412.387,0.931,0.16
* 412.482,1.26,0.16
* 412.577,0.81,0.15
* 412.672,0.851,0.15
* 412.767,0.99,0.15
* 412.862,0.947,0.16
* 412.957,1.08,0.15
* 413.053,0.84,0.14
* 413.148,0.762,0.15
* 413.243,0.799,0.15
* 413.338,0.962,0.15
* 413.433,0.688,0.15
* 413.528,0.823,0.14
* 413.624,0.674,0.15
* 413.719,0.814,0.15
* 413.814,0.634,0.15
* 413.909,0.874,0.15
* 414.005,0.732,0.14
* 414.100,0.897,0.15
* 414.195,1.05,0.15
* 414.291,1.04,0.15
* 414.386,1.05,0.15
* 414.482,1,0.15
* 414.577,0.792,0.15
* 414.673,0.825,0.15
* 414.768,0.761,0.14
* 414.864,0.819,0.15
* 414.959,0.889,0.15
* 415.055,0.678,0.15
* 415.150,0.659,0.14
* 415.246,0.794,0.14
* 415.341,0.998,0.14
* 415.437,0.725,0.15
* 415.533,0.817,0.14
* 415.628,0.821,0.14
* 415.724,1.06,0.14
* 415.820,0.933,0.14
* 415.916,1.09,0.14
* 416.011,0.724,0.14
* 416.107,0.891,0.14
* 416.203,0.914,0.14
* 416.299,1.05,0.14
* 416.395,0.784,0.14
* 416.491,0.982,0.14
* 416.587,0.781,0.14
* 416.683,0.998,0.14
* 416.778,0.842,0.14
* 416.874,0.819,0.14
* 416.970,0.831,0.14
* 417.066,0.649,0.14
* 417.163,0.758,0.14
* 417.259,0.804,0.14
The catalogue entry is -0.15 nm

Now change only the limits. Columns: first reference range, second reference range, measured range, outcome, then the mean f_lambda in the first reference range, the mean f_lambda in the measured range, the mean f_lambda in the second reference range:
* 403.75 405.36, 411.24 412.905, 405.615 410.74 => 0.22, 0.915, 0.897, 0.962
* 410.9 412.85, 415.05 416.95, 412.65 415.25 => 0.19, 0.957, 0.848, 0.872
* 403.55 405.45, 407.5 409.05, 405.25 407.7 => 0.00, 0.909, 0.898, 0.887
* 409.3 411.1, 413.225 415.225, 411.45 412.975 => -0.20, 0.899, 0.976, 0.831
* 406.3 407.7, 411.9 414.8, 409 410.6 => -0.04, 0.855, 0.891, 0.888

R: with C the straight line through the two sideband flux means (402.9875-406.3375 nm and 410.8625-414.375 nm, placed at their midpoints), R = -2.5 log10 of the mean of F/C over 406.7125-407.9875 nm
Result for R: 0.13 mag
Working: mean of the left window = 0.927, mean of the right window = 0.912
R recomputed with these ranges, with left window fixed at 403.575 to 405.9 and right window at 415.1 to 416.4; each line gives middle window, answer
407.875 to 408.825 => -0.08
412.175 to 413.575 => -0.02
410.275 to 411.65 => 0.01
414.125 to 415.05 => -0.02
